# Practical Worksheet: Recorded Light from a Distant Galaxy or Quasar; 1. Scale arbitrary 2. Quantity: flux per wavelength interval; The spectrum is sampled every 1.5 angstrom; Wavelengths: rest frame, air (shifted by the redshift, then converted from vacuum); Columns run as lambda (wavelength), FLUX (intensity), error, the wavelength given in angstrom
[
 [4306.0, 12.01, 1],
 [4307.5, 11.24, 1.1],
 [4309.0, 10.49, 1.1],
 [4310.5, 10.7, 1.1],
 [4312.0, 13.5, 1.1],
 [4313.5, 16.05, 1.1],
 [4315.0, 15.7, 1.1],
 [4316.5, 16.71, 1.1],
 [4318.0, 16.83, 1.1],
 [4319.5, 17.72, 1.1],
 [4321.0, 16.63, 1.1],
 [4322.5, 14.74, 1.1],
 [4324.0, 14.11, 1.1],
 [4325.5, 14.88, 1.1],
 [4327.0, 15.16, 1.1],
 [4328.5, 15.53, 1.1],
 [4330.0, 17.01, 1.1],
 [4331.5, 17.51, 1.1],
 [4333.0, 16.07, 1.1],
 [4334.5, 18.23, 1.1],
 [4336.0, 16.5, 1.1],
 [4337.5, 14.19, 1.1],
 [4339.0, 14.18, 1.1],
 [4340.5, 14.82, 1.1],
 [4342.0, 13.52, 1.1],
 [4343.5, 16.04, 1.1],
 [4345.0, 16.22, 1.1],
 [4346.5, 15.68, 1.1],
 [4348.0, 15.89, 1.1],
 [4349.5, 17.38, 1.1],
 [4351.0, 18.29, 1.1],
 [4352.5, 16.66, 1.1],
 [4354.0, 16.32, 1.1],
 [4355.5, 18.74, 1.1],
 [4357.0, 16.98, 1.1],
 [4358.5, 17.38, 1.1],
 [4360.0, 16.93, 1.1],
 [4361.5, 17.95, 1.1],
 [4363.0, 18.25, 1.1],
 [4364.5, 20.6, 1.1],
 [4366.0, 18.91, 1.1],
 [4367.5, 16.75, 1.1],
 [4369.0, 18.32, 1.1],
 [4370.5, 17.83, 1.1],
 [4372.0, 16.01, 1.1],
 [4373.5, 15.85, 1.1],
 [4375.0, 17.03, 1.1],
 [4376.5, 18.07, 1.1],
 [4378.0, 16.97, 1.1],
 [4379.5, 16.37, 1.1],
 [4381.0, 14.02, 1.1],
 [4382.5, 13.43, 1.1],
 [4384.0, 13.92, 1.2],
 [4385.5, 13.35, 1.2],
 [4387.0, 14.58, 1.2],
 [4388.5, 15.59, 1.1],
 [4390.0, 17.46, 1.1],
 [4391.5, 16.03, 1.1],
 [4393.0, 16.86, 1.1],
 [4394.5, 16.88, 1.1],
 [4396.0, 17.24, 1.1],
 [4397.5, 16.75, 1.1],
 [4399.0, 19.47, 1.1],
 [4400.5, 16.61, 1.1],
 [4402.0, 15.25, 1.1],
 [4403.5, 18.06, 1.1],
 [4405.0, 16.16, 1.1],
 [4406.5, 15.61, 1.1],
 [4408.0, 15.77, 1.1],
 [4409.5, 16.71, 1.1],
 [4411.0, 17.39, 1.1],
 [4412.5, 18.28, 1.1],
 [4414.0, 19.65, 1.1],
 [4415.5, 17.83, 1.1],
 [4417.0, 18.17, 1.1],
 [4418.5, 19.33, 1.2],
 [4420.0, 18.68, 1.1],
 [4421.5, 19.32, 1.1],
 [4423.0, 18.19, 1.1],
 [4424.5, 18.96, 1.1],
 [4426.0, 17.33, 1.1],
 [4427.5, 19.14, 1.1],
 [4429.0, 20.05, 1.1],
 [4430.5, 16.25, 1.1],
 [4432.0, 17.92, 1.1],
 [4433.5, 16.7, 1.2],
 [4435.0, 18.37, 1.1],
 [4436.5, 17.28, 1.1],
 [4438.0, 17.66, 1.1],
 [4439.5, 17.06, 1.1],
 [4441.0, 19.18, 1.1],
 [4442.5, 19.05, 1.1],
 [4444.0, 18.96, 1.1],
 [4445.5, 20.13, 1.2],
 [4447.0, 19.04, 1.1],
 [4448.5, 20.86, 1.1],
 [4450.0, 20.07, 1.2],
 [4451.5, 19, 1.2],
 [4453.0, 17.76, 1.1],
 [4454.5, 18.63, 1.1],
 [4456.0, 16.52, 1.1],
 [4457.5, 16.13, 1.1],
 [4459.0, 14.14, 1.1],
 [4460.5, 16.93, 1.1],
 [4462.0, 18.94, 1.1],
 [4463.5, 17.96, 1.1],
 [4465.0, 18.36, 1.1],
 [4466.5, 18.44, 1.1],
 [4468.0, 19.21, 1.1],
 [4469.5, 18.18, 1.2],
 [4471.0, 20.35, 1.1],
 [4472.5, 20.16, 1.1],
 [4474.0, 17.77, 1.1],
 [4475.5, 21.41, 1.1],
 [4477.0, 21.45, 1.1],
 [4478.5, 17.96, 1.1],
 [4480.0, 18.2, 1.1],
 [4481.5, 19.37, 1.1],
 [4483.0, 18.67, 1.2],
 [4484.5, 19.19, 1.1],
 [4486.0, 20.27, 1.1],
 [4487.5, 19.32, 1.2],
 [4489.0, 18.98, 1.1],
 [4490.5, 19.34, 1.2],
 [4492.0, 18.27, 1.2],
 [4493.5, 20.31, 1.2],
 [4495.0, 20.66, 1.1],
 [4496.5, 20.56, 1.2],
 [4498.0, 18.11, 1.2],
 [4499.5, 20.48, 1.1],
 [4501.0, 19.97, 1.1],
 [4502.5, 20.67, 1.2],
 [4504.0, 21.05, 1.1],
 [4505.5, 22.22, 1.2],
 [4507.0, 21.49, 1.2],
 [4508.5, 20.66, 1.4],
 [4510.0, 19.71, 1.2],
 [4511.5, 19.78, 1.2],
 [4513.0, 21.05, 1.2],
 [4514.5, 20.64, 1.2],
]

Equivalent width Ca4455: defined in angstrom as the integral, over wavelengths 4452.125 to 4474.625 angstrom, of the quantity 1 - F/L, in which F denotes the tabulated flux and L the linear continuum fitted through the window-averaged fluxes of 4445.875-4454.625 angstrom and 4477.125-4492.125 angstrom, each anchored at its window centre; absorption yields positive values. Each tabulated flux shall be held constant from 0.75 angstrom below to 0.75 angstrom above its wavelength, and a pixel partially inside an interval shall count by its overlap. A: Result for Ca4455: 1.5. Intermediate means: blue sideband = 19.3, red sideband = 19.1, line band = 18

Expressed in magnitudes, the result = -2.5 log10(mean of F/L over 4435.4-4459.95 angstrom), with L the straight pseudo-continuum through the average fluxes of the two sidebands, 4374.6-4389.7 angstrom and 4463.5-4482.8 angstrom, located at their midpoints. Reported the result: -0.01 mag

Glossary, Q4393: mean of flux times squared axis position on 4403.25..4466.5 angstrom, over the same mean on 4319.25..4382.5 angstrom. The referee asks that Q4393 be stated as 1.13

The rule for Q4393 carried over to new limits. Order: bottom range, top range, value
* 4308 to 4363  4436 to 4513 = 1.29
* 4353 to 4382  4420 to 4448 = 1.10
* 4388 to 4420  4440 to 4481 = 1.11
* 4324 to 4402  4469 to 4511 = 1.28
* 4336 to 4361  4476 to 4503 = 1.28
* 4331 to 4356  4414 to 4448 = 1.18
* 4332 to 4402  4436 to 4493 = 1.18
